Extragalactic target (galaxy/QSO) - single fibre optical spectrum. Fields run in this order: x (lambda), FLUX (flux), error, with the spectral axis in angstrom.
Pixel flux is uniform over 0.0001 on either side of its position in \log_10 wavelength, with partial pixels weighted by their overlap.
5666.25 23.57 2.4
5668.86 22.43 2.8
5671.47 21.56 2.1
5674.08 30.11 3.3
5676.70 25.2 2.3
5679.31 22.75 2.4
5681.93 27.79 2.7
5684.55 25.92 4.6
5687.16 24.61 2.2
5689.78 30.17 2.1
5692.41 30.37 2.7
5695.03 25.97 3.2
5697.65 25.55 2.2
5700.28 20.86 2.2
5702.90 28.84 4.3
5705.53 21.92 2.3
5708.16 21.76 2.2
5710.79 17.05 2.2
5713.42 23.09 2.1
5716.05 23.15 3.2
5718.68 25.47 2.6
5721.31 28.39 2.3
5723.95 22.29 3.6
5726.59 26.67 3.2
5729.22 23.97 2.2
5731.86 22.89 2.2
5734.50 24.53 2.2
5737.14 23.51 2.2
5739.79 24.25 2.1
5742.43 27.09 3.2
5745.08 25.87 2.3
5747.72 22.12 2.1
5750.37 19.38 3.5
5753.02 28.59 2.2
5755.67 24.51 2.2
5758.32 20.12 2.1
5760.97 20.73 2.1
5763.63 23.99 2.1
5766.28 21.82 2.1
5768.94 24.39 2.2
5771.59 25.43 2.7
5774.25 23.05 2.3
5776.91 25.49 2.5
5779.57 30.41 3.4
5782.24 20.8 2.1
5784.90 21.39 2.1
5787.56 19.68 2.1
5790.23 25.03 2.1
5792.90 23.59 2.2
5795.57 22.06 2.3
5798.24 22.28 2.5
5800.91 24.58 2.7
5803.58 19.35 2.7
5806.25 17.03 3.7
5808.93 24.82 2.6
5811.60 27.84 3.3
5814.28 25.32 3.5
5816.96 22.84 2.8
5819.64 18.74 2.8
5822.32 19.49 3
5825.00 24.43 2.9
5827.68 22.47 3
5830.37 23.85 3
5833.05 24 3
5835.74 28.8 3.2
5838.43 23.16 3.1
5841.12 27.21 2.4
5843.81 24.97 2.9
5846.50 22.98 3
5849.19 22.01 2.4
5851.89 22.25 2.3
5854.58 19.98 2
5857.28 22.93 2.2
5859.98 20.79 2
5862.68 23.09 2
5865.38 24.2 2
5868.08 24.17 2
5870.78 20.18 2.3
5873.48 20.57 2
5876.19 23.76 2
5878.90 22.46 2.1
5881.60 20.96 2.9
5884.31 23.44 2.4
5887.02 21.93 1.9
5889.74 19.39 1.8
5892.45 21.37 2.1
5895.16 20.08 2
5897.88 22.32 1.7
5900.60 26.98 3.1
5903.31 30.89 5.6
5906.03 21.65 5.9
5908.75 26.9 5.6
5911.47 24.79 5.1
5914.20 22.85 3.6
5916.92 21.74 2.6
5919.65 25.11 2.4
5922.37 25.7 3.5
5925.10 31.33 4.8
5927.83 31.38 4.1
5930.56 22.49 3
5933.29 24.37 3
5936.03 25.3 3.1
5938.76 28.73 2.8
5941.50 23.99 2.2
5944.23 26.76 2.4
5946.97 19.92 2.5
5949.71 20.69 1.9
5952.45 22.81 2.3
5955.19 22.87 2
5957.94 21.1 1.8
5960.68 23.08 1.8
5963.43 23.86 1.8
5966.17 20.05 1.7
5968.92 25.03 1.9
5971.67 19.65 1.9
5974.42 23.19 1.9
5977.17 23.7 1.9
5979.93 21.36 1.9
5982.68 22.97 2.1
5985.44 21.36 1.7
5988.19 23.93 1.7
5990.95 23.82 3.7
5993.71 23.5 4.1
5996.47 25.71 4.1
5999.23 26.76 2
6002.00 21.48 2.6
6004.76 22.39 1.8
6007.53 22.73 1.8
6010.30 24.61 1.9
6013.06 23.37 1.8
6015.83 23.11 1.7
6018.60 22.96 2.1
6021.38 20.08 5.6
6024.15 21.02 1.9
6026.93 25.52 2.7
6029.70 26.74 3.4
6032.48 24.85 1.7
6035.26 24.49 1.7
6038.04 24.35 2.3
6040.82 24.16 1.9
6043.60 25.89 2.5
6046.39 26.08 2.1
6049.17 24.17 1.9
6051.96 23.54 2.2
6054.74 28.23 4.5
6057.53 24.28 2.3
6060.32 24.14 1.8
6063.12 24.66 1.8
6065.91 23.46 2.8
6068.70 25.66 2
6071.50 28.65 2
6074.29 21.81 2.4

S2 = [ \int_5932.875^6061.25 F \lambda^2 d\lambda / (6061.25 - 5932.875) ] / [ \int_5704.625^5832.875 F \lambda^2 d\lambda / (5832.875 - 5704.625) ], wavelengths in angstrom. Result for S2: 1.1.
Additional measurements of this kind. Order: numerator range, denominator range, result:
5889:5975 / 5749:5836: 1.09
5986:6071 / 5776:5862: 1.12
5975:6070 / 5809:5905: 1.09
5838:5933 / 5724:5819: 1.04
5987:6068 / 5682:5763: 1.10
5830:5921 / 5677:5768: 1.01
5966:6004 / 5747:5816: 1.07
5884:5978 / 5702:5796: 1.07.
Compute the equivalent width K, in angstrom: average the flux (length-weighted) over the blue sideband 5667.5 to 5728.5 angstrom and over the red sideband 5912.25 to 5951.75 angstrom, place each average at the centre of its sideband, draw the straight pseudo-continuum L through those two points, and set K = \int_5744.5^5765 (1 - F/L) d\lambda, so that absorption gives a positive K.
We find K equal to 1.5 angstrom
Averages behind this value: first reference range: 24.9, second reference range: 25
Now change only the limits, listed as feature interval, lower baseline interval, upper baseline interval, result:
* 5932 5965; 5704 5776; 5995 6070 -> 0.6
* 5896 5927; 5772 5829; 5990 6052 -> -2.7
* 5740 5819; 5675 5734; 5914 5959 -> 4.2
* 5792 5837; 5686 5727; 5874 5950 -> 2.6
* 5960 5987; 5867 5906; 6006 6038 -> 1.0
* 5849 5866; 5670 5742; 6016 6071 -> 1.8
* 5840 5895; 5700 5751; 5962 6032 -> 2.6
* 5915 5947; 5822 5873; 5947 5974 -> -4.9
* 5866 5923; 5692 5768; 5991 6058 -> 2.0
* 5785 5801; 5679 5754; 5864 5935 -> 1.1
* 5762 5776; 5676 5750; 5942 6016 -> 0.3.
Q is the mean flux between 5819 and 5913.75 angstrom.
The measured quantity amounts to 23.1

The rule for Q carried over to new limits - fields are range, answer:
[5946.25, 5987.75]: 22.2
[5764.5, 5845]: 23.5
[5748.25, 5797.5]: 23.3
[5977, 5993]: 22.8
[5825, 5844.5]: 24.9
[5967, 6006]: 23.2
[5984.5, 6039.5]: 23.7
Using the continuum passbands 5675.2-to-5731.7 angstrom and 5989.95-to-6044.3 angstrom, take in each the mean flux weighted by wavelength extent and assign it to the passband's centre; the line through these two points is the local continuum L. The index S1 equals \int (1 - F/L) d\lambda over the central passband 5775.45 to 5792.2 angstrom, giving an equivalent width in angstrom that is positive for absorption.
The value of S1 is 0.5 angstrom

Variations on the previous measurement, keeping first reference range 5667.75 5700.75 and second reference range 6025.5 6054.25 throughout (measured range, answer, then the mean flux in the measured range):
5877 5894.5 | 2.61 angstrom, 21.6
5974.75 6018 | 3.08 angstrom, 23.4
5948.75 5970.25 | 2.36 angstrom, 22.5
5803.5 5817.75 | 1.31 angstrom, 23.2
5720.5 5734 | 0.53 angstrom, 24.7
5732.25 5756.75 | 1.23 angstrom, 24.4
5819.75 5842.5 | 1.43 angstrom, 23.9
